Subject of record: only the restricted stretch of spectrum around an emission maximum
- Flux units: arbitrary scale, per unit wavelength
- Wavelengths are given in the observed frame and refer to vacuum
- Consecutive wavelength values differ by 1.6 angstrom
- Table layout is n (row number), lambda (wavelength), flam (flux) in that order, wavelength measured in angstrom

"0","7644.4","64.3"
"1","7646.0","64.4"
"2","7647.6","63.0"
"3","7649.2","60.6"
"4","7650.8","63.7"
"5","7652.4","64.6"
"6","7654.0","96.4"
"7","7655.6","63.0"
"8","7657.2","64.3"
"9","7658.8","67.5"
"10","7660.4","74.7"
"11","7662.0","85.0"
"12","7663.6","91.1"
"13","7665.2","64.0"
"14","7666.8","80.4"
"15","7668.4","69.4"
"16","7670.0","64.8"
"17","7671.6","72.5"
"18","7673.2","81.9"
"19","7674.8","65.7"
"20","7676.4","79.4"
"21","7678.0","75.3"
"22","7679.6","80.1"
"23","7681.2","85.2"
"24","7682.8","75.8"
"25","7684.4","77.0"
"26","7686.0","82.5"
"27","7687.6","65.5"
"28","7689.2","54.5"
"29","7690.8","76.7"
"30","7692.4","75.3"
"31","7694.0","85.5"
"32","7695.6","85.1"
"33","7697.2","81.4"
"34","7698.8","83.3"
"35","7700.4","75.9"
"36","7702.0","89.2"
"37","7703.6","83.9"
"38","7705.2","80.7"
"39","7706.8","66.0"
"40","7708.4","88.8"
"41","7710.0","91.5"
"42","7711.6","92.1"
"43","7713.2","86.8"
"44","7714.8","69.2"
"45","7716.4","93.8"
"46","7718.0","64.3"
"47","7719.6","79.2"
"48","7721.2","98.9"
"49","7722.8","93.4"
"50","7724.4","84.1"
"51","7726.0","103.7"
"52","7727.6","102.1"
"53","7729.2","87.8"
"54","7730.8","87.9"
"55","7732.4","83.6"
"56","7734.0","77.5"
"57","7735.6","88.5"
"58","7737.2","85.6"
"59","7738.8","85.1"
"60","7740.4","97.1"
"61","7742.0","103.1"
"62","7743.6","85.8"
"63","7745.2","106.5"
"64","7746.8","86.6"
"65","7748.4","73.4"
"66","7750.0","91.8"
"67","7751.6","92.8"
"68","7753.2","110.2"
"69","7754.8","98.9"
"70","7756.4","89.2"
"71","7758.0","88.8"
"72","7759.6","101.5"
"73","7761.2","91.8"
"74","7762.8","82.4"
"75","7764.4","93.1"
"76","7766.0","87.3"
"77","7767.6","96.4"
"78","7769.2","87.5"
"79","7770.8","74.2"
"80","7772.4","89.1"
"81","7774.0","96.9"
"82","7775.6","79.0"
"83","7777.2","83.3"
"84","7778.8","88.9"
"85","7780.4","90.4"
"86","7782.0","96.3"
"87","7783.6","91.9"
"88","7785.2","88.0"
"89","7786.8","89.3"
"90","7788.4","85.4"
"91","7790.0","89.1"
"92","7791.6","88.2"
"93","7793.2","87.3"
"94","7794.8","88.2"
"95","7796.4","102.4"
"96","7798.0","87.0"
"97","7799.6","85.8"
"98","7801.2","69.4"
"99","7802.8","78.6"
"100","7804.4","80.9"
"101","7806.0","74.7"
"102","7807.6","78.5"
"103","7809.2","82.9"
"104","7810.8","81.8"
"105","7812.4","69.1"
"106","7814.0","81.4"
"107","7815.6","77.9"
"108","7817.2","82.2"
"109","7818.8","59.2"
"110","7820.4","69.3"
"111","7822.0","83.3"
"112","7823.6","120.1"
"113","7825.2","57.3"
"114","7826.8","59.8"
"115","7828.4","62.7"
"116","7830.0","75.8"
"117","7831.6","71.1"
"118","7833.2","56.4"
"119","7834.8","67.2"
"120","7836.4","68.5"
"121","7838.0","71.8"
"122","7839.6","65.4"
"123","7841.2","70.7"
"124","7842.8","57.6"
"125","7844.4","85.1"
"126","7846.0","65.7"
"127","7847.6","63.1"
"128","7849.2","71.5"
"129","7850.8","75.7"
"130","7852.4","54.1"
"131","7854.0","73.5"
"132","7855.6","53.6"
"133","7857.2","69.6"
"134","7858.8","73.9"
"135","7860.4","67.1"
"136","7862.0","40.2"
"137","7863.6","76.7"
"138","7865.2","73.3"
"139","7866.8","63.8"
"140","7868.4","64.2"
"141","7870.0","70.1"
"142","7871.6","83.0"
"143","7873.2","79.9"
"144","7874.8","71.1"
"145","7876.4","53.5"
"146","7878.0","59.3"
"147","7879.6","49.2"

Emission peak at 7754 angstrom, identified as C III] 1909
